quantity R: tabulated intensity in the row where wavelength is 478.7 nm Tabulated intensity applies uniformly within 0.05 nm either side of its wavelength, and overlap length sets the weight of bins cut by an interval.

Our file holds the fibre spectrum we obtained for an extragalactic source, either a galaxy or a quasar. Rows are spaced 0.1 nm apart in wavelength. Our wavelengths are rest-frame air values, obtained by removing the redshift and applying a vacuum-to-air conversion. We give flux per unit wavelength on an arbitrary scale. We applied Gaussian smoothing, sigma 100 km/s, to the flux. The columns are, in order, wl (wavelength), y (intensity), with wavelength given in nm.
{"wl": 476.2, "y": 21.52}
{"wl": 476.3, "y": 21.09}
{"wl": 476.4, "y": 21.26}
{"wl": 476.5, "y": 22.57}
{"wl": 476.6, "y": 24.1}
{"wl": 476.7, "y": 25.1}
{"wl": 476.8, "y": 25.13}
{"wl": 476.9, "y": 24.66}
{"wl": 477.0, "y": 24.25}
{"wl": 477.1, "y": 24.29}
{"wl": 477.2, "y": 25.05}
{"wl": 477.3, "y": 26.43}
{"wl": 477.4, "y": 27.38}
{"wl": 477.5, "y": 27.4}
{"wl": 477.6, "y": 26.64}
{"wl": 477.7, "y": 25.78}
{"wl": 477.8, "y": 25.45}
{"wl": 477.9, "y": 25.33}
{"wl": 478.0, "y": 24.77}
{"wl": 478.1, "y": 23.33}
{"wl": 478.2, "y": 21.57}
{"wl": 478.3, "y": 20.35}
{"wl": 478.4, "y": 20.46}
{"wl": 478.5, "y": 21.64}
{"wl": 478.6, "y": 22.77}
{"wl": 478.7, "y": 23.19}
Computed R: 23.19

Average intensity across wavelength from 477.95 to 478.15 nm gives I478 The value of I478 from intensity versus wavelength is 24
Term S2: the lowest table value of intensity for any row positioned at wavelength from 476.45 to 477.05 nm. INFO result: 22.57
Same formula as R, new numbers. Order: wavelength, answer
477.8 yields 25.45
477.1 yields 24.29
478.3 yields 20.35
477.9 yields 25.33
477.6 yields 26.64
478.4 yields 20.46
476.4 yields 21.26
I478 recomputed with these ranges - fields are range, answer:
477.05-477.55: 26.1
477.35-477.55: 27.4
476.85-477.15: 24.4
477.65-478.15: 24.9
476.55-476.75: 24.6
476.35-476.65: 22.6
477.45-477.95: 26.1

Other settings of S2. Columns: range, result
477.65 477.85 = 25.45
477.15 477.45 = 25.05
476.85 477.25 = 24.25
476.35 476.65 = 21.26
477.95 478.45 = 20.35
